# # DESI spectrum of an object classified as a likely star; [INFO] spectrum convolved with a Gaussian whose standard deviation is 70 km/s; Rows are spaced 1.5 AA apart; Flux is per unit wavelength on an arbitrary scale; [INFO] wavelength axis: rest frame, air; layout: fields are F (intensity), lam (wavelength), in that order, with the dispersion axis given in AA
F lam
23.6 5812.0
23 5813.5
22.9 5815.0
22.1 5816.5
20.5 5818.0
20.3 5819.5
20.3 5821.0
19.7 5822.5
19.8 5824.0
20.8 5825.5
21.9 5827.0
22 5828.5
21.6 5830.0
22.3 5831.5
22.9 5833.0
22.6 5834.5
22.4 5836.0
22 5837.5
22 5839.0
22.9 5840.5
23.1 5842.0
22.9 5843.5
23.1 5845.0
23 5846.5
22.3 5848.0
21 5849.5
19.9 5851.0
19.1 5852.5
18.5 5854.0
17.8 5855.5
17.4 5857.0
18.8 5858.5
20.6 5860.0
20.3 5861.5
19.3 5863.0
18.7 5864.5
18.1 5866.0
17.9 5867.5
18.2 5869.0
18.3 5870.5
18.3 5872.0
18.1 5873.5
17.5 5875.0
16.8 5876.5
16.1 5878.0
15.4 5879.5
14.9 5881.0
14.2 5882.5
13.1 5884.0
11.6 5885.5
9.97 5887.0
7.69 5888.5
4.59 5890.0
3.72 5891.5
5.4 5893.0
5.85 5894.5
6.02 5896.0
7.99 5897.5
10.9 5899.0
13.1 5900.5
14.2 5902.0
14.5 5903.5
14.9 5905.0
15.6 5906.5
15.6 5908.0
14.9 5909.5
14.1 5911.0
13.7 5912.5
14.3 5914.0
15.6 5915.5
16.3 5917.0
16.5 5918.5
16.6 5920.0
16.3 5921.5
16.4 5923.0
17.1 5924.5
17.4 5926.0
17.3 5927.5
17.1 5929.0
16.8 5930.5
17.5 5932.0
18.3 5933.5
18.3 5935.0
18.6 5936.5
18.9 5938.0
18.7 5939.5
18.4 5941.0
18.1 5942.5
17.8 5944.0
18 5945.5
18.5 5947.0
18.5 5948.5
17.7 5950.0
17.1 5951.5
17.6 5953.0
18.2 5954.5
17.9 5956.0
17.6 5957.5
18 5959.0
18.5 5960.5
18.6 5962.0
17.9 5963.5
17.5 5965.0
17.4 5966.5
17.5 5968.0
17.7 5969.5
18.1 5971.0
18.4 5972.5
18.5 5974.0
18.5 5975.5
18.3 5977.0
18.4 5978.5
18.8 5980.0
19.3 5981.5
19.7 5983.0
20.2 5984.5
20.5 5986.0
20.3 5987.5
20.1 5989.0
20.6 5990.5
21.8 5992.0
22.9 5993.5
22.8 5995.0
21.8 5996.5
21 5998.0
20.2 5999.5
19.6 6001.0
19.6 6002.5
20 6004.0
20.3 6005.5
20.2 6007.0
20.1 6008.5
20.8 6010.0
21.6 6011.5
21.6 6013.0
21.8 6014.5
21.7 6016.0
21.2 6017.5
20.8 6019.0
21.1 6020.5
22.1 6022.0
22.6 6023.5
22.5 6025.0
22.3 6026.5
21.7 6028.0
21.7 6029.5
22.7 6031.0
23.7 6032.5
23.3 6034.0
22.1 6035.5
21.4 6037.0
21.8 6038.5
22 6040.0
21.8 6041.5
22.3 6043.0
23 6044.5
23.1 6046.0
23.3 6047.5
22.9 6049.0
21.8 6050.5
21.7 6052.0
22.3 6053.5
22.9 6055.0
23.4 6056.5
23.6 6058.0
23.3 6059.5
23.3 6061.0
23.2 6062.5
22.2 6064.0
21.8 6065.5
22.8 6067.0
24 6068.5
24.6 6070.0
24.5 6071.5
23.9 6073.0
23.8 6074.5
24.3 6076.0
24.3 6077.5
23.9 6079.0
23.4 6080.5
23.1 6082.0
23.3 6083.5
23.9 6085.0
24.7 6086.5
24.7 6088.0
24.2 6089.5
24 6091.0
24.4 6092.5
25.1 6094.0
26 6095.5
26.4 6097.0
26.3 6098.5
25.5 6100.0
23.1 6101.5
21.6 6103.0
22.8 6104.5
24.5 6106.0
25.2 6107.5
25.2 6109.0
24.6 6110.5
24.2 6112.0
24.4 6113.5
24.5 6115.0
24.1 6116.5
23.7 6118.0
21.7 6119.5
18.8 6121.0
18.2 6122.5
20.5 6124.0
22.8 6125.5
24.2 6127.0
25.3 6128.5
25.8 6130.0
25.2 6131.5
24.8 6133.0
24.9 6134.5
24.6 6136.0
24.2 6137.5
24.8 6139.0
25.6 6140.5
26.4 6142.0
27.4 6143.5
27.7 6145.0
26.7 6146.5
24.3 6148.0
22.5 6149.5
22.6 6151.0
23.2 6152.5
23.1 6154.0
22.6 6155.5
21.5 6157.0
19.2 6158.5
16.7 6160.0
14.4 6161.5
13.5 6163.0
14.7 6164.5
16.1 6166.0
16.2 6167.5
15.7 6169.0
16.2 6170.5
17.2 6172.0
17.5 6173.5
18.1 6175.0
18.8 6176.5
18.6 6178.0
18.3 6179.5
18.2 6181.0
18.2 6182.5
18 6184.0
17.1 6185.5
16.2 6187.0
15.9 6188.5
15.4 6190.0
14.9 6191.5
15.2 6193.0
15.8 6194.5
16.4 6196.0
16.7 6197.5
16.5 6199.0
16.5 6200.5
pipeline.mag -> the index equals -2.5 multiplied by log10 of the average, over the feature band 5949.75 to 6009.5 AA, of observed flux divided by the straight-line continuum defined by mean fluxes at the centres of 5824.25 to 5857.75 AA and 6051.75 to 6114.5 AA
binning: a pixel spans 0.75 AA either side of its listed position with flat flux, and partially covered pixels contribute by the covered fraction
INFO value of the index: 0.19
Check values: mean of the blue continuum 21.4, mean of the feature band 19.2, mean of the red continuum 23.9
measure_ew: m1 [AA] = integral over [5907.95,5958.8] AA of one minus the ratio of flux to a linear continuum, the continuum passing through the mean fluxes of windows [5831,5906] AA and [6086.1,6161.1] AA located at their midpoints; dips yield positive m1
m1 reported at 3.6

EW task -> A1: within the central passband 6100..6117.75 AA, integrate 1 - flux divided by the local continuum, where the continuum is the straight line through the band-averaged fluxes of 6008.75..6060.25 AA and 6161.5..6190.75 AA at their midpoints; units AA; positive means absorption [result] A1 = -4.33 AA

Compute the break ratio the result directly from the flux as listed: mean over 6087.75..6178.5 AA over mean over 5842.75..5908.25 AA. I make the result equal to 1.45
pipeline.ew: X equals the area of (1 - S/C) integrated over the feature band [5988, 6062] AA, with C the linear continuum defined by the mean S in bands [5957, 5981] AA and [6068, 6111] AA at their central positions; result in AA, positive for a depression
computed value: -3.0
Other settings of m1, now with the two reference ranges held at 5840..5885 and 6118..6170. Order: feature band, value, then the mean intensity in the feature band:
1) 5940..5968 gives 2.6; 18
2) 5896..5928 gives 7.7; 14.7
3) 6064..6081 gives -2.1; 23.7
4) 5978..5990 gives 0.3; 19.7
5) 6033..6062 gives -2.4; 22.6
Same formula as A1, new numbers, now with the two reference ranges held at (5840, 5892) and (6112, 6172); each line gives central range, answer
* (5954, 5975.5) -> 1.09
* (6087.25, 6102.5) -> -2.69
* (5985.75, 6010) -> -1.52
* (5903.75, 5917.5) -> 2.34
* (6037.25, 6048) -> -1.12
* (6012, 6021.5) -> -0.74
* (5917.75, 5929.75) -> 0.93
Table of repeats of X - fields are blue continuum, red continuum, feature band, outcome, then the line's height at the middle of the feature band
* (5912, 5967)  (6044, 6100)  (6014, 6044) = -0.5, 21.7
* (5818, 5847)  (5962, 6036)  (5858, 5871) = 1.6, 21.6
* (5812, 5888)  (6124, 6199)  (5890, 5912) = 9.7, 19.6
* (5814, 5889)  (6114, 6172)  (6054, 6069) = -1.3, 21.2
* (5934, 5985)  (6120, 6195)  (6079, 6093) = -3.1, 19.6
